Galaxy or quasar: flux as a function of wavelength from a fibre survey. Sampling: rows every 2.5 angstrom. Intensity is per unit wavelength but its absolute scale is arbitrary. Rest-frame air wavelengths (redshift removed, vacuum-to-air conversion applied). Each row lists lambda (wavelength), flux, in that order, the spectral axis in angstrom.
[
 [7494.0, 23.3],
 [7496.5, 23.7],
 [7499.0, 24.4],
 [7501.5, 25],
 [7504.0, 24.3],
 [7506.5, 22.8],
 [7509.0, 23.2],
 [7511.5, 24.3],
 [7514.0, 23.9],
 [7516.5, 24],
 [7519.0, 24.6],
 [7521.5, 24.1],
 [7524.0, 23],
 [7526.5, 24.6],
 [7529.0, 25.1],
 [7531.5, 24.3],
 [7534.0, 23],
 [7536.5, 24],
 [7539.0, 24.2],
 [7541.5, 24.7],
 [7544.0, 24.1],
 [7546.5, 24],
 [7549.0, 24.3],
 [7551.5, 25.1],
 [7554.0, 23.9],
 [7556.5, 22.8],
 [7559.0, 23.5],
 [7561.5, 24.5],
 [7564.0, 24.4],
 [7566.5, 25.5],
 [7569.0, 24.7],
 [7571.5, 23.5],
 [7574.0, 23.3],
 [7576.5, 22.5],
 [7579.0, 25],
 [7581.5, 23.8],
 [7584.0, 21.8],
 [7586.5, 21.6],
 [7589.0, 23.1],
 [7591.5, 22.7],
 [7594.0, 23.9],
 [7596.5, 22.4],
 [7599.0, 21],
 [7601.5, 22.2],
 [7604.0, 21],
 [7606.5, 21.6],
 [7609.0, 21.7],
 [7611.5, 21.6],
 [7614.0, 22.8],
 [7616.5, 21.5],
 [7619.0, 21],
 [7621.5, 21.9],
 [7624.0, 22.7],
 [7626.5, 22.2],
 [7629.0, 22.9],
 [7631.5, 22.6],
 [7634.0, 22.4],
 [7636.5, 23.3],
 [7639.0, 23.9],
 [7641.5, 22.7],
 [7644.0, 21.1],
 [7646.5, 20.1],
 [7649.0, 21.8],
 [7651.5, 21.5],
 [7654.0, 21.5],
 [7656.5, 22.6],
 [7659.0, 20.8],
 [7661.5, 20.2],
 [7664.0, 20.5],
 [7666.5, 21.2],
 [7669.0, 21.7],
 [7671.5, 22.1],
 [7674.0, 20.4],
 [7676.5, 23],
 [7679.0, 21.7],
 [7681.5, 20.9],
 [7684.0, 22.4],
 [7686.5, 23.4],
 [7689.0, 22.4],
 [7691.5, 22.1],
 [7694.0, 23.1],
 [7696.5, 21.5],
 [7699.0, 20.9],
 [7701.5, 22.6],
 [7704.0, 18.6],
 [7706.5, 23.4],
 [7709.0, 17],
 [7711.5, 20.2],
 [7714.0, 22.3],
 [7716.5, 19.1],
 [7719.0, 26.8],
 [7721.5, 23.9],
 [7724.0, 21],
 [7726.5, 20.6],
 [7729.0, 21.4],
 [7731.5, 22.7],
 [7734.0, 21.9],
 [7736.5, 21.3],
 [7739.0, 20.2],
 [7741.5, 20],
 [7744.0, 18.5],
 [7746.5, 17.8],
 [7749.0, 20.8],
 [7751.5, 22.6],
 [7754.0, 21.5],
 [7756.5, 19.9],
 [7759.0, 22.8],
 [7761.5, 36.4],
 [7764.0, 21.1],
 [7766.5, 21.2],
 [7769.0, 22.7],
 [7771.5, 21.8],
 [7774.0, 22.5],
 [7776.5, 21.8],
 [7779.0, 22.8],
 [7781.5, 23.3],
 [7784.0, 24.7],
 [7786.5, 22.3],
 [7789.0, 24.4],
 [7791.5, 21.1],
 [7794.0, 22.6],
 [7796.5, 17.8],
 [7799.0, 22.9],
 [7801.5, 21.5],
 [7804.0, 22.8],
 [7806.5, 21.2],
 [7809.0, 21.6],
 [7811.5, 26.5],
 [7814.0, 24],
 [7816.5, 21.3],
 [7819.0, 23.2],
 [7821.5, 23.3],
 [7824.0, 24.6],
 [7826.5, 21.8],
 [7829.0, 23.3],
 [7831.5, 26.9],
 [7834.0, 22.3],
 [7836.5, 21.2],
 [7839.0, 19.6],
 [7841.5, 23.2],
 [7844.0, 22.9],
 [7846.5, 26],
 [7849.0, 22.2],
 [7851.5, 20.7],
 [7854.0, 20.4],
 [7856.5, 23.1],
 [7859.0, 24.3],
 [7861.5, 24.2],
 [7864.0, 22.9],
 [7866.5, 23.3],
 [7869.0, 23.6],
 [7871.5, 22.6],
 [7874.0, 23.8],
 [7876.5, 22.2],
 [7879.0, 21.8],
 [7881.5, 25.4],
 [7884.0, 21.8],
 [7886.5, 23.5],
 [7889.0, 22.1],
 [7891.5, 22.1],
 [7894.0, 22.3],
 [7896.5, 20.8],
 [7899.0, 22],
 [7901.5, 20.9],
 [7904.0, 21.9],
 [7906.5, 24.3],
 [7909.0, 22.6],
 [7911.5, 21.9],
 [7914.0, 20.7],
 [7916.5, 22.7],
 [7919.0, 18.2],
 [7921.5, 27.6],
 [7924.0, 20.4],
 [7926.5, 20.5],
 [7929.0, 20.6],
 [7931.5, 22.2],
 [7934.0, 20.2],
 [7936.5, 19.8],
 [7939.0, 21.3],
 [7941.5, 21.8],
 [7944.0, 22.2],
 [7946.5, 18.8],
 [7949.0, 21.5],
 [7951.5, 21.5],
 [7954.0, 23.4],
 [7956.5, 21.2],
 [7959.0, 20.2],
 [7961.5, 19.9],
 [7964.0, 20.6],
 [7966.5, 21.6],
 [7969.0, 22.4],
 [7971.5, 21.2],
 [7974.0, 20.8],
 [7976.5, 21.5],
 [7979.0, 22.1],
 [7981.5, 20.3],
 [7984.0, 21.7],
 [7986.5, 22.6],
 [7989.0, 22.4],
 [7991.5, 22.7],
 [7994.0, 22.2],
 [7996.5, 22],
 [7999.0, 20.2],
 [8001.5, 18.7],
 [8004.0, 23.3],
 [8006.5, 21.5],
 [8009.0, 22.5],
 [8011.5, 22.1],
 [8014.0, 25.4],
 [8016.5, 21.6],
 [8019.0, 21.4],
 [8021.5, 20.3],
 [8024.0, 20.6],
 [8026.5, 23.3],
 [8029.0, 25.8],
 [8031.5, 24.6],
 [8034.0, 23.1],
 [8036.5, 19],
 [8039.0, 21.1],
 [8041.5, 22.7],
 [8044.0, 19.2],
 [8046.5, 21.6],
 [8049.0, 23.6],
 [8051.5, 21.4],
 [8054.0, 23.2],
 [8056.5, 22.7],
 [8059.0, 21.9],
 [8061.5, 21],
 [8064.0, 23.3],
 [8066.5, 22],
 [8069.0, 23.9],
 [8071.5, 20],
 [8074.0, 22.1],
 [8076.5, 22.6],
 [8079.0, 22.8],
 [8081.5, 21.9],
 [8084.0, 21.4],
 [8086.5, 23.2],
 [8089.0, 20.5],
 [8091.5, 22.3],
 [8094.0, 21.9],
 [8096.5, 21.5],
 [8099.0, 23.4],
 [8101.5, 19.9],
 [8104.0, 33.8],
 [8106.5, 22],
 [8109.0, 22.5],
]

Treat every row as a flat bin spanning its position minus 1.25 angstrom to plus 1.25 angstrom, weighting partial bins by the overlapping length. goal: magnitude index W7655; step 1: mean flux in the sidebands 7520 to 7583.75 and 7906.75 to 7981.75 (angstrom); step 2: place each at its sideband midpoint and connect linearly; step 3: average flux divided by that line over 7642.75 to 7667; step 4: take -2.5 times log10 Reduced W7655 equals 0.11 mag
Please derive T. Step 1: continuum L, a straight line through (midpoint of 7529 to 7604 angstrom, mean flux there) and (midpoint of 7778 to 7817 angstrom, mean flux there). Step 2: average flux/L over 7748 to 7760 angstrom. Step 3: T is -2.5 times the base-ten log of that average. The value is 0.06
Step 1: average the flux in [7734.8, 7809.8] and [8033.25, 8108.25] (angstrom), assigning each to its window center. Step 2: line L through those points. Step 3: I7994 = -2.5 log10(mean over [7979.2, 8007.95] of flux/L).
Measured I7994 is 0.03 mag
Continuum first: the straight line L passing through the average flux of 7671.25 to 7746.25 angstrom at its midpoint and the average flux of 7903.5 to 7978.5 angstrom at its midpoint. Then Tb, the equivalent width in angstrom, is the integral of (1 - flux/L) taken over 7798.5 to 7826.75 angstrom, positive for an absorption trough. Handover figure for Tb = -1.9 angstrom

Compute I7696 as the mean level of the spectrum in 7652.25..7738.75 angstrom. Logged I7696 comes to 21.6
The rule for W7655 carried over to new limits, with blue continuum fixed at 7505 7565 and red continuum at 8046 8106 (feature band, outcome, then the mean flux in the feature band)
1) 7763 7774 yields 0.077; 21.8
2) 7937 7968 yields 0.087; 21.1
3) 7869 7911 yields 0.026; 22.5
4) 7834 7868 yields 0.027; 22.6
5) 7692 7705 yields 0.104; 21.4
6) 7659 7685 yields 0.110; 21.4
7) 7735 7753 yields 0.162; 20.2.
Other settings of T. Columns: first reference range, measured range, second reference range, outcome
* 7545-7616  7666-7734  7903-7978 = 0.04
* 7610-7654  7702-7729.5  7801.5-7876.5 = 0.06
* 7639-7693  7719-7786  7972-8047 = -0.02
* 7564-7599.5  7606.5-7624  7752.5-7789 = 0.07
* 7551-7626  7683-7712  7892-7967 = 0.05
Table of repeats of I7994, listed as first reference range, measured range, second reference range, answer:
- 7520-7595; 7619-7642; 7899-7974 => 0.03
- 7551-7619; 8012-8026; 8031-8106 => 0.02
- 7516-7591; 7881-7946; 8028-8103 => 0.04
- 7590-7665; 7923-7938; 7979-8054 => 0.07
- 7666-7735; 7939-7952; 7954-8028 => 0.03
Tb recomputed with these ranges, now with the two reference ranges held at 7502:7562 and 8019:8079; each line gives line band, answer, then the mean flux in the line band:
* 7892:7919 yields 1.0 angstrom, 21.8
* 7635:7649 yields 0.8 angstrom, 22.2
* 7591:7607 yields 1.1 angstrom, 22.1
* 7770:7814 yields 1.1 angstrom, 22.5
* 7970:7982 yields 0.6 angstrom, 21.3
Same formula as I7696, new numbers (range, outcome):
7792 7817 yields 22.2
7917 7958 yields 21.3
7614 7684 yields 21.8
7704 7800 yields 21.9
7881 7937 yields 21.9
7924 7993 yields 21.3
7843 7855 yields 22.5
